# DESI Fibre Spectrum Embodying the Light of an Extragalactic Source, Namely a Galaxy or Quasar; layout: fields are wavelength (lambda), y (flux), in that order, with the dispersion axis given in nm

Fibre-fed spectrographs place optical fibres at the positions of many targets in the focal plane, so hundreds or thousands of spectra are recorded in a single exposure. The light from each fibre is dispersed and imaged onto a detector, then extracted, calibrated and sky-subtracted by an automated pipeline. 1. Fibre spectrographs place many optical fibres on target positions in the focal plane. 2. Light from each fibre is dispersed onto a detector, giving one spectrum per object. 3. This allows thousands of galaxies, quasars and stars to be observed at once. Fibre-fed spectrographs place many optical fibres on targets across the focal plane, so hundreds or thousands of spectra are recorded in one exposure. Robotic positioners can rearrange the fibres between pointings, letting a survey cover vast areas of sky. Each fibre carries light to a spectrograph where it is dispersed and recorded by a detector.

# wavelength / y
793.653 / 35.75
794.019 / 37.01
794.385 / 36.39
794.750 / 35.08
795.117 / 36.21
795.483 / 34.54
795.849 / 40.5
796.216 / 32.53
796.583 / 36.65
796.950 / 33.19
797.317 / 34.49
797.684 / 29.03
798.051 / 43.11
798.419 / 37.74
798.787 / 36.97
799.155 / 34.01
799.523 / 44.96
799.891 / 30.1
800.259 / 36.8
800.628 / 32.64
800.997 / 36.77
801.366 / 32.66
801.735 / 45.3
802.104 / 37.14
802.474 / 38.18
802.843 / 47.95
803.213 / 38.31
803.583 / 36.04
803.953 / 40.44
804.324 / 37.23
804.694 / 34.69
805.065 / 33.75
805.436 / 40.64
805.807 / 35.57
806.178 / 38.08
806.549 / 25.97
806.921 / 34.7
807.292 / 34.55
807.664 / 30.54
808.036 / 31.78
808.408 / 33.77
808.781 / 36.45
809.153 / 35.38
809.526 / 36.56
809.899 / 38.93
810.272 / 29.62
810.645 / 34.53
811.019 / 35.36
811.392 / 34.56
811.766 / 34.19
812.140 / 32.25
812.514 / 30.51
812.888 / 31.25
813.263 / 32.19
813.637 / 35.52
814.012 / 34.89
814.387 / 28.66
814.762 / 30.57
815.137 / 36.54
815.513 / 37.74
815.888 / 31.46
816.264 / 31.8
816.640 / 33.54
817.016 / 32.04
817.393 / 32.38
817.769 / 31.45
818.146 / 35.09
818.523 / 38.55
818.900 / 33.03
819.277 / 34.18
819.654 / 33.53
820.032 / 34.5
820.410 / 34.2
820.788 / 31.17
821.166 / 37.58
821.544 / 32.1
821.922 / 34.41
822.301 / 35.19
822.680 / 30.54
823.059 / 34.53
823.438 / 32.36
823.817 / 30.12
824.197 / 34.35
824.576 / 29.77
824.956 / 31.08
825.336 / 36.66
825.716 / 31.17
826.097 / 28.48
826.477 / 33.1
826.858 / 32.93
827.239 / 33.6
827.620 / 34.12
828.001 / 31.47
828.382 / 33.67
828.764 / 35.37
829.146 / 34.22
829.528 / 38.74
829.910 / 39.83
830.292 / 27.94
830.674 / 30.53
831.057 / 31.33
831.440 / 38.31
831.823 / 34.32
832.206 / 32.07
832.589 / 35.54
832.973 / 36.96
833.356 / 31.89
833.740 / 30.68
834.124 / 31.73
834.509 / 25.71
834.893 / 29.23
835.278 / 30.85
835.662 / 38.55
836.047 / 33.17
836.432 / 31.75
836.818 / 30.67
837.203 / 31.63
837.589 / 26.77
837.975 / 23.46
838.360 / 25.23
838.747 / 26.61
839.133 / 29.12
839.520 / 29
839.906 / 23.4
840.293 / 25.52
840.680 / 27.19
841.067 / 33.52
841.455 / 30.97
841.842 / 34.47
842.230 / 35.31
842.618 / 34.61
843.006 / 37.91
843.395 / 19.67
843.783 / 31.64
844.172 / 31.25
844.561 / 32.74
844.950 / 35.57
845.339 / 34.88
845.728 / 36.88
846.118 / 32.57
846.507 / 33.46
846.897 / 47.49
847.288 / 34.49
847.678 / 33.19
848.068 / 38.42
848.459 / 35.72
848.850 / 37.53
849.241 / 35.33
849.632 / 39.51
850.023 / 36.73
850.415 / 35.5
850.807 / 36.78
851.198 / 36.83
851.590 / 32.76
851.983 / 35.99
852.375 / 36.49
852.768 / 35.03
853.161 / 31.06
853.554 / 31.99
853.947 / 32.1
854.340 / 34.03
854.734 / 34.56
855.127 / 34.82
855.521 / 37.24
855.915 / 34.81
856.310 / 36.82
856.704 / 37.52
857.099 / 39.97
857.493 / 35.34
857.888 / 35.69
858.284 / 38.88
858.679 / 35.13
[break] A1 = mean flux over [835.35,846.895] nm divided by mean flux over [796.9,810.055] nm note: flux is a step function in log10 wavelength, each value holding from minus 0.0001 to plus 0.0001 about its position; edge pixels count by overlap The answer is 0.86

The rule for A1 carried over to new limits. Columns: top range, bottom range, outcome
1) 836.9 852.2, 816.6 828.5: 0.99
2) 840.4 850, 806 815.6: 1.02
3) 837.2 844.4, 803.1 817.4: 0.86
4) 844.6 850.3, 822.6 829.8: 1.10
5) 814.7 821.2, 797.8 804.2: 0.89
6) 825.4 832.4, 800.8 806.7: 0.89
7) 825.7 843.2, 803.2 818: 0.93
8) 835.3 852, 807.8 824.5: 0.98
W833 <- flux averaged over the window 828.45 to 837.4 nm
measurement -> 33.1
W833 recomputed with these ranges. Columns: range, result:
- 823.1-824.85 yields 31.9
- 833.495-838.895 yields 29.8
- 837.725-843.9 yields 29.2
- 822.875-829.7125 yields 33.1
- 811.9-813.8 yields 32.4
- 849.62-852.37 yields 36.1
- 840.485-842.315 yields 32.1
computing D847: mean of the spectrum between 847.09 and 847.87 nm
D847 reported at 33.9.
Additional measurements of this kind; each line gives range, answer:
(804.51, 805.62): 36.3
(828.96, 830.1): 37.6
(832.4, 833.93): 33.8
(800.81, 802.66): 38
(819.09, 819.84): 33.9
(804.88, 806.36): 37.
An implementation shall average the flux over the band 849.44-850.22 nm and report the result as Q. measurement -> 38.1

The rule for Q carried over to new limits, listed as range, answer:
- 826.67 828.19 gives 33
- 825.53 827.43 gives 31.9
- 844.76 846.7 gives 34.7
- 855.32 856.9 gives 36.6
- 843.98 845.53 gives 33.6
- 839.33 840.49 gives 26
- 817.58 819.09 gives 34.5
